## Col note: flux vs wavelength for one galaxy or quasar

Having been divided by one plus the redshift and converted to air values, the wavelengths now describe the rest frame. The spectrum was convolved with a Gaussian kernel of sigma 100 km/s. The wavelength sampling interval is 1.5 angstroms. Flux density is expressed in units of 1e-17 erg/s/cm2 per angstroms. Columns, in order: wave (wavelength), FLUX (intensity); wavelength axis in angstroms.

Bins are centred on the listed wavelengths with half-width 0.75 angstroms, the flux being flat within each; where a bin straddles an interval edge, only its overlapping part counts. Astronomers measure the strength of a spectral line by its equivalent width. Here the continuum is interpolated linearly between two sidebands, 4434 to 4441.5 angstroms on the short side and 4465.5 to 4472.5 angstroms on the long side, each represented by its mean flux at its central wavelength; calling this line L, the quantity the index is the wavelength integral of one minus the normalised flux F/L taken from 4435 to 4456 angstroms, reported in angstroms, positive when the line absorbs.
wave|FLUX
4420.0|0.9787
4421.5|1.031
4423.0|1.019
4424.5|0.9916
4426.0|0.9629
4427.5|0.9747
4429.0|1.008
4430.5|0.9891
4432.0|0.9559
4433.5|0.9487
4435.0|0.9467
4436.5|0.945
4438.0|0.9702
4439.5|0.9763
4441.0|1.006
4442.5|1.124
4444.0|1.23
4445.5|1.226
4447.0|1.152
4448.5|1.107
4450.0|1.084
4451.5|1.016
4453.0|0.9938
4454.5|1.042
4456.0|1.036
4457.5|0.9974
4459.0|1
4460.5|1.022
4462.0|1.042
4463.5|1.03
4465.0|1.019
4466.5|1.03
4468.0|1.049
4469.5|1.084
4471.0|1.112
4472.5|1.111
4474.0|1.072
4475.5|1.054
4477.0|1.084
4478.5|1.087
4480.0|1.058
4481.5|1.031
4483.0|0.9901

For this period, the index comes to -1.5 angstroms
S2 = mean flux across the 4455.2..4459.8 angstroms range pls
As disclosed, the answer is 1.01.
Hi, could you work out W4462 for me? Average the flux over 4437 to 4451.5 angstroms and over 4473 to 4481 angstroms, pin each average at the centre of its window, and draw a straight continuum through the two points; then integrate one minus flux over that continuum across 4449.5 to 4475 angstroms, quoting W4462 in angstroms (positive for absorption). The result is 0.9 angstroms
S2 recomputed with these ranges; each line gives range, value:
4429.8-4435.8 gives 0.96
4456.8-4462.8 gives 1.02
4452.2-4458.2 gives 1.02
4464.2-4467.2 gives 1.02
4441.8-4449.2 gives 1.17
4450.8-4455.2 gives 1.02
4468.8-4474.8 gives 1.09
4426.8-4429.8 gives 0.992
